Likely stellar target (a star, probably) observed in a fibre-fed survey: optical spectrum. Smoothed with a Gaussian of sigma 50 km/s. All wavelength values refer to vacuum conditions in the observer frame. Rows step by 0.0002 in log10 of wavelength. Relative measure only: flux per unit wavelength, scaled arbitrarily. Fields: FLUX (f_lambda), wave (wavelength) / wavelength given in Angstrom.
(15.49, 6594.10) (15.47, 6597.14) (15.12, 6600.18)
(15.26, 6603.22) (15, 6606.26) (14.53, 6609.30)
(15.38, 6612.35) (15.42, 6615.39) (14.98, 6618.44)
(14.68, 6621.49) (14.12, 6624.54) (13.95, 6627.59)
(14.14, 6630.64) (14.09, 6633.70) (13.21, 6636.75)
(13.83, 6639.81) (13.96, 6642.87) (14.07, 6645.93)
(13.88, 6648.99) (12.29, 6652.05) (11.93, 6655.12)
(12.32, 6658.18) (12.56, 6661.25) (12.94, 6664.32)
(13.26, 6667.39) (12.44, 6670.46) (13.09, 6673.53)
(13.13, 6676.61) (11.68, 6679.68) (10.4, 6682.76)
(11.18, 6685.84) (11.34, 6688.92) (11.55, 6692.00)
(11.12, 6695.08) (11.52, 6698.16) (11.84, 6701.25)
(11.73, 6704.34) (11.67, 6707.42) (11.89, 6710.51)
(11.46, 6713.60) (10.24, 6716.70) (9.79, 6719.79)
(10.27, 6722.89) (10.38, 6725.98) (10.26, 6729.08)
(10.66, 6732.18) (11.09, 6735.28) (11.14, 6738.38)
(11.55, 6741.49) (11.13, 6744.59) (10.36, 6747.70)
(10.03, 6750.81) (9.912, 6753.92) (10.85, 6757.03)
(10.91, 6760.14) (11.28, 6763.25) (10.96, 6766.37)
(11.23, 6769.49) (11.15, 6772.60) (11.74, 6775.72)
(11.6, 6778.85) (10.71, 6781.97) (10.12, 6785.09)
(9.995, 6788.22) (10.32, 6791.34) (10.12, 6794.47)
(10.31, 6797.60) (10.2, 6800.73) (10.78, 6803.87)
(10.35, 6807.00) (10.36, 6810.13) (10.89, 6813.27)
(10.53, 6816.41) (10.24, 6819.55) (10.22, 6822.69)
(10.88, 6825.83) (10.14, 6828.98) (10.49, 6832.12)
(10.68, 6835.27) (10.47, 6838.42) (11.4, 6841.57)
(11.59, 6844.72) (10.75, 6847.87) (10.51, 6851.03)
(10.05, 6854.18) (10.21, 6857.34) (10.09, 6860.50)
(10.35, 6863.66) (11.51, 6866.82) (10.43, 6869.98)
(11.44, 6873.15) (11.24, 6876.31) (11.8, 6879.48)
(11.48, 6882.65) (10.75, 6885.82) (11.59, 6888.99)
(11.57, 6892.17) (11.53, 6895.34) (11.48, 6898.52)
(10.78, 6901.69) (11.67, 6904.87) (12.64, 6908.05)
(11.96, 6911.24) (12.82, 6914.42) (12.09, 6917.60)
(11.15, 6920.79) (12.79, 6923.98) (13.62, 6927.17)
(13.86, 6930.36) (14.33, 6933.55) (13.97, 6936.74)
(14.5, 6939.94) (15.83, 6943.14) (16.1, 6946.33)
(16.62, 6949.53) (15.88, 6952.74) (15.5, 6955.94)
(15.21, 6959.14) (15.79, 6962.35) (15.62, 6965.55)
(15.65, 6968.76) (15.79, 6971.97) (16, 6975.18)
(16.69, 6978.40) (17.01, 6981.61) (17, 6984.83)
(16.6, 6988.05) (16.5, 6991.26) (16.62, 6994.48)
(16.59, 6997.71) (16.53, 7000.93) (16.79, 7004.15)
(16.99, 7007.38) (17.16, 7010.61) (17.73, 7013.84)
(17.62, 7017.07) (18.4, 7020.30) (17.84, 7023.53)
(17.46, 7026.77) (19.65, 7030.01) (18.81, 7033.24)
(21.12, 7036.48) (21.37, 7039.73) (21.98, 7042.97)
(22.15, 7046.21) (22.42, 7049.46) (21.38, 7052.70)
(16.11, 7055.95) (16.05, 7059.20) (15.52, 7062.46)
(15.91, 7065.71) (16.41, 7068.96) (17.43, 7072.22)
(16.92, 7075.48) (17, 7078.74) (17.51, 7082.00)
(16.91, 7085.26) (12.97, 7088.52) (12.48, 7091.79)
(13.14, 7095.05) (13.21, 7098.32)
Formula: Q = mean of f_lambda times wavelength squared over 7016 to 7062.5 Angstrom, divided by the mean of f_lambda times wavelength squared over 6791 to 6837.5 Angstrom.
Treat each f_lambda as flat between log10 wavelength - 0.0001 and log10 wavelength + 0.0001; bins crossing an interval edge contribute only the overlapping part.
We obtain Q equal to 1.98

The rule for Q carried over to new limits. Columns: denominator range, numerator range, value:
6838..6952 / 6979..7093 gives 1.51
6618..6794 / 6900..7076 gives 1.51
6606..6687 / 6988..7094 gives 1.48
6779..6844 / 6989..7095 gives 1.79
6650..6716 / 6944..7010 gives 1.48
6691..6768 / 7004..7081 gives 1.84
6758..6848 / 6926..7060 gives 1.69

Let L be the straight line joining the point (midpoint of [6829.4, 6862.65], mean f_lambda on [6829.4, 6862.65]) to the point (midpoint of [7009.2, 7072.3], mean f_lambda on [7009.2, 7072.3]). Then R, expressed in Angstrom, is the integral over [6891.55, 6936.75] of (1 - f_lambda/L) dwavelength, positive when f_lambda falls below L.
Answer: 3.5 Angstrom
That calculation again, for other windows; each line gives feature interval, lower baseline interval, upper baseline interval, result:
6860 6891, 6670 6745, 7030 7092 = 7.28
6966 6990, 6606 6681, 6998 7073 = 1.78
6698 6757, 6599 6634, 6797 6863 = 7.89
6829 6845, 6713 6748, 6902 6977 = 2.20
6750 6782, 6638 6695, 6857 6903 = 2.37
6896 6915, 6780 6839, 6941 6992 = 2.83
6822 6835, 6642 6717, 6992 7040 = 3.74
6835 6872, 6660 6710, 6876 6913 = 3.04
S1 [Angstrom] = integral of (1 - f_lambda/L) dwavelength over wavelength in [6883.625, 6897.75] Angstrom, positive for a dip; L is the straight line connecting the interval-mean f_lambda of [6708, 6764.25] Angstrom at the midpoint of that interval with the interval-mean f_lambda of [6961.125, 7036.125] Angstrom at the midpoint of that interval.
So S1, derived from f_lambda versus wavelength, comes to 3.0 Angstrom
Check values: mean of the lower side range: 10.7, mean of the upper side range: 17.1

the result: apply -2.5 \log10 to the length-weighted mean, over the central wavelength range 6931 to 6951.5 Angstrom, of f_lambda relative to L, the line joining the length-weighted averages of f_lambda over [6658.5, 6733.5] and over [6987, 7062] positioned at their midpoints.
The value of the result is 0.10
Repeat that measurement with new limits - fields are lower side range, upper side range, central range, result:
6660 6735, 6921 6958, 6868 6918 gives 0.21 mag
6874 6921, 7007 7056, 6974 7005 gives 0.02 mag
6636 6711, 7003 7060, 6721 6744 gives 0.24 mag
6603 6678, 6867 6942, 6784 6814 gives 0.23 mag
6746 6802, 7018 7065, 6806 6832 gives 0.16 mag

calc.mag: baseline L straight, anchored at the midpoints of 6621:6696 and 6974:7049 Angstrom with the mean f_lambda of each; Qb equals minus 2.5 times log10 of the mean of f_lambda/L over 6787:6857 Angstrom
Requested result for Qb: 0.41 mag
